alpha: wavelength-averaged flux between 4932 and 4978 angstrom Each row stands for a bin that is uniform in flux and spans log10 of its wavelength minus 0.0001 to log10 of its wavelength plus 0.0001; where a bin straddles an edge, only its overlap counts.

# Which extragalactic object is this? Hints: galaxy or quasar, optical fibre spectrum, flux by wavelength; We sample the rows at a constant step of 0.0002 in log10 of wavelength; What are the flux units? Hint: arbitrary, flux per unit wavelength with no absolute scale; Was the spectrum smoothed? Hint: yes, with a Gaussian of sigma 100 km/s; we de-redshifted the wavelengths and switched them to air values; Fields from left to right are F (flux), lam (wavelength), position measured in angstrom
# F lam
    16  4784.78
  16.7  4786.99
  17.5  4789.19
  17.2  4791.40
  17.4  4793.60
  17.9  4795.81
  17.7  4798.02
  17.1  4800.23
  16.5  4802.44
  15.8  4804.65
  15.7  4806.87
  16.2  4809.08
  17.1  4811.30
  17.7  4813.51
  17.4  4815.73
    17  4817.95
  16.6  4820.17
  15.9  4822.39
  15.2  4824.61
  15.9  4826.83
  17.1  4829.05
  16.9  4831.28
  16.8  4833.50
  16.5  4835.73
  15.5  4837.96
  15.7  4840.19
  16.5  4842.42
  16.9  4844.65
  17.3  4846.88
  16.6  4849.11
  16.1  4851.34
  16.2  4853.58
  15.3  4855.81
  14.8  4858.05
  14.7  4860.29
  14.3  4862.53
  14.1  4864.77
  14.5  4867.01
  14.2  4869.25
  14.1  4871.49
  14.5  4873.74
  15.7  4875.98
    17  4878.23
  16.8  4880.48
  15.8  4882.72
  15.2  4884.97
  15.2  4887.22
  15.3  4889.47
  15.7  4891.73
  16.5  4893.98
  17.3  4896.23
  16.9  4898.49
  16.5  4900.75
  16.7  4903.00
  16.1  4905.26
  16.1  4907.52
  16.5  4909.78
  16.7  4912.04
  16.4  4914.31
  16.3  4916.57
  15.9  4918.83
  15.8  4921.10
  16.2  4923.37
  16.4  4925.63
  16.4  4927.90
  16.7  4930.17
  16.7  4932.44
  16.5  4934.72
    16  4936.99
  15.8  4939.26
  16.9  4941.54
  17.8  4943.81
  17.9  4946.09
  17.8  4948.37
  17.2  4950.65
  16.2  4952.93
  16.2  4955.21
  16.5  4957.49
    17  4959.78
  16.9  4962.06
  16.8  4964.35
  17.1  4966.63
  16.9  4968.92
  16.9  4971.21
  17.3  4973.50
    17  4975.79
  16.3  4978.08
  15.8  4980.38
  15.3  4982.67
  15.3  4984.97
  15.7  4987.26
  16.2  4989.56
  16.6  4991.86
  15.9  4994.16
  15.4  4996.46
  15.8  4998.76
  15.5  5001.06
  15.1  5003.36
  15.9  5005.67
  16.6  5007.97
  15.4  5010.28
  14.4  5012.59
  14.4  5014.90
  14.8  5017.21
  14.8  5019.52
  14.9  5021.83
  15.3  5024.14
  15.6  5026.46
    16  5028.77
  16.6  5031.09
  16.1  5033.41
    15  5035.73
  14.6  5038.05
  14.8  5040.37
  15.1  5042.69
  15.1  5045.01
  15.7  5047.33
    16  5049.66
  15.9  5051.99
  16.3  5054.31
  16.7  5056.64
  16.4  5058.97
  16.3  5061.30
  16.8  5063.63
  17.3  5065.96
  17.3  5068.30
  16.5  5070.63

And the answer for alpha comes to 16.9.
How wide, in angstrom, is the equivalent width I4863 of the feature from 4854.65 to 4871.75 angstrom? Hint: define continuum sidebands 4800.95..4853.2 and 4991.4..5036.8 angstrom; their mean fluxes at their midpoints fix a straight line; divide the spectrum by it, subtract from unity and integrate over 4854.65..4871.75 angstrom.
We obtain 1.85 angstrom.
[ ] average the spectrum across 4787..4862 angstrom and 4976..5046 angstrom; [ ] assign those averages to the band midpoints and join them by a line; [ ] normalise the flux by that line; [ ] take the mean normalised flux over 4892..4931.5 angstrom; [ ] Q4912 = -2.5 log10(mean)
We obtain -0.027 mag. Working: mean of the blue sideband 16.5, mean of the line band 16.4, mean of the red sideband 15.5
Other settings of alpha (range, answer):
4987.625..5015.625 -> 15.6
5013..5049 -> 15.2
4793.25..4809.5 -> 16.8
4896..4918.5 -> 16.5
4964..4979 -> 16.9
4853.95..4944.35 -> 15.9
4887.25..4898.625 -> 16.2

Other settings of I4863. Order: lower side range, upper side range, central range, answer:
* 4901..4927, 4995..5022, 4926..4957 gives -1.5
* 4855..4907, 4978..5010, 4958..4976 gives -1.4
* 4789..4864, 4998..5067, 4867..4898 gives 1.1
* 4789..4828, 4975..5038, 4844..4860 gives 0.4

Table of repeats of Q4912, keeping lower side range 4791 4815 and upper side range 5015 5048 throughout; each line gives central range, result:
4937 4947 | -0.068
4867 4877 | 0.128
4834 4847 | 0.021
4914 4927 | -0.005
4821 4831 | 0.043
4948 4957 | -0.060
